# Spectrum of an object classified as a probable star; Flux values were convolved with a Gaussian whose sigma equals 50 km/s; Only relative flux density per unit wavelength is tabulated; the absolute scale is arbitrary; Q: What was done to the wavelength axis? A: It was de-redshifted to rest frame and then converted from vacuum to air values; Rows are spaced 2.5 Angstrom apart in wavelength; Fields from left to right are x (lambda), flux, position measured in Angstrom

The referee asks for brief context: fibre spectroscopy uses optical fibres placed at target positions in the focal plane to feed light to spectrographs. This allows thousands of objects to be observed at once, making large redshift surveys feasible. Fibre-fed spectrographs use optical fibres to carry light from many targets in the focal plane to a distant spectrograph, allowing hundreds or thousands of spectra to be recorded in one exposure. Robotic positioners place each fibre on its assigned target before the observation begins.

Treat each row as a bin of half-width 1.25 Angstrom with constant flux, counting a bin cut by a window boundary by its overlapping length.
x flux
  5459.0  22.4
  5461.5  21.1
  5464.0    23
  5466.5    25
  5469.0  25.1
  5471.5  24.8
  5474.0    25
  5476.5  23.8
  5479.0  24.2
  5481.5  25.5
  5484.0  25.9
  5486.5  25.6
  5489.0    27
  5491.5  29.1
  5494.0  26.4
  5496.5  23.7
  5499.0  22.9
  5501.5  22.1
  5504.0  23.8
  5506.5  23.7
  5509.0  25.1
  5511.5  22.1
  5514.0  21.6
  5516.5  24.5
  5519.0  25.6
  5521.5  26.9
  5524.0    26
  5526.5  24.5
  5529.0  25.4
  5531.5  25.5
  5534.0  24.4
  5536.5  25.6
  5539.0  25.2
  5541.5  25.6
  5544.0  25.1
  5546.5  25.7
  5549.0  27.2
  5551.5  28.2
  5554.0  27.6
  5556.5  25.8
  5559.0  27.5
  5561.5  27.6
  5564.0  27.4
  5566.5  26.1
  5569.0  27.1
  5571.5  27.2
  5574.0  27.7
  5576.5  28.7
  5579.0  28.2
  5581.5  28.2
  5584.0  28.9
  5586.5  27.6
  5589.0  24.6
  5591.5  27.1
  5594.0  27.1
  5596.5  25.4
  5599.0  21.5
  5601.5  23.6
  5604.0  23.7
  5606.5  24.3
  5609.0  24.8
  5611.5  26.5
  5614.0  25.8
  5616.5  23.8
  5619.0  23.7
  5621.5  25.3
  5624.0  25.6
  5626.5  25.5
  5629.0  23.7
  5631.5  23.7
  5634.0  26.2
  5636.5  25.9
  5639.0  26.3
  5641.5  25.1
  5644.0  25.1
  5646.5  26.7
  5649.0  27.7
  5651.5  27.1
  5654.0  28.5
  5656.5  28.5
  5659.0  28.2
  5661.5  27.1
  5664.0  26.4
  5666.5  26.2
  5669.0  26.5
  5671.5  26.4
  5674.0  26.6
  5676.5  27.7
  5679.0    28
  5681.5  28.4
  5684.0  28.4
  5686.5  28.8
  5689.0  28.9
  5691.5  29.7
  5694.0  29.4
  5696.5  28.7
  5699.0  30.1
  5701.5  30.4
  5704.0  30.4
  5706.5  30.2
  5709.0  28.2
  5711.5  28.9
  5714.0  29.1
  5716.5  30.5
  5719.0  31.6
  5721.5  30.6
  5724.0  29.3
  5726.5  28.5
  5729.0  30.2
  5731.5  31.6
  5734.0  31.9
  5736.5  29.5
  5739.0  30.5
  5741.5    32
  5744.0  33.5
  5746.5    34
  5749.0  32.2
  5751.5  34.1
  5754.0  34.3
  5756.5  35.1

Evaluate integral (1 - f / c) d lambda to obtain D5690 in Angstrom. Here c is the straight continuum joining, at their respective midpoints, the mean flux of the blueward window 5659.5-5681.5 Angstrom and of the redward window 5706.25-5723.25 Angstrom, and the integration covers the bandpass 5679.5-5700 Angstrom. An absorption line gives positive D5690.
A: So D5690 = -0.6 Angstrom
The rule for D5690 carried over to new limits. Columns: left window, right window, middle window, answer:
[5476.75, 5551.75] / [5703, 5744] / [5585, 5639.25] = 4.80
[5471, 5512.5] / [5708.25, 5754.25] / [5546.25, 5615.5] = 1.54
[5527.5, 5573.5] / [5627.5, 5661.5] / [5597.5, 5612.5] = 1.32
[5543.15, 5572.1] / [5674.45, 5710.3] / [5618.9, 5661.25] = 3.12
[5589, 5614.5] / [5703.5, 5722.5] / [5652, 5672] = 0.27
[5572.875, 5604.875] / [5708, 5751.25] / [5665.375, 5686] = 1.25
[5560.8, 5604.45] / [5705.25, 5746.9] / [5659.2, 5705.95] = 1.73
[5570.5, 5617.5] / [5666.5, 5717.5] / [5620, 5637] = 1.20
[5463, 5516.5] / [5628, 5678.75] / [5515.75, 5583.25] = -3.26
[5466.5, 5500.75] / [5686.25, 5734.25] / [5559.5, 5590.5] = -0.40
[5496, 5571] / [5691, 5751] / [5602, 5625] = 2.31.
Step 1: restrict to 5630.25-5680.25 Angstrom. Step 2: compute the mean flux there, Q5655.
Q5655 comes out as 26.7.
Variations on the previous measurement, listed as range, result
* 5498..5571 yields 25.4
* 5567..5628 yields 25.9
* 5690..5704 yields 29.7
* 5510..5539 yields 24.8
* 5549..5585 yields 27.6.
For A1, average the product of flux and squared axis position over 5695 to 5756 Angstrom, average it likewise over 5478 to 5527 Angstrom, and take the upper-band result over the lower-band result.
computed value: 1.35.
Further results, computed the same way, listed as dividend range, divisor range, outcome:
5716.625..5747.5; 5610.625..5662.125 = 1.24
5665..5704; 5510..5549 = 1.20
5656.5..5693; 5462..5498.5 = 1.18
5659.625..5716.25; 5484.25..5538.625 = 1.22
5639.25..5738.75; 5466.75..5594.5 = 1.17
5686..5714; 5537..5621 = 1.17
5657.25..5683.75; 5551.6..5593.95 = 1.03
